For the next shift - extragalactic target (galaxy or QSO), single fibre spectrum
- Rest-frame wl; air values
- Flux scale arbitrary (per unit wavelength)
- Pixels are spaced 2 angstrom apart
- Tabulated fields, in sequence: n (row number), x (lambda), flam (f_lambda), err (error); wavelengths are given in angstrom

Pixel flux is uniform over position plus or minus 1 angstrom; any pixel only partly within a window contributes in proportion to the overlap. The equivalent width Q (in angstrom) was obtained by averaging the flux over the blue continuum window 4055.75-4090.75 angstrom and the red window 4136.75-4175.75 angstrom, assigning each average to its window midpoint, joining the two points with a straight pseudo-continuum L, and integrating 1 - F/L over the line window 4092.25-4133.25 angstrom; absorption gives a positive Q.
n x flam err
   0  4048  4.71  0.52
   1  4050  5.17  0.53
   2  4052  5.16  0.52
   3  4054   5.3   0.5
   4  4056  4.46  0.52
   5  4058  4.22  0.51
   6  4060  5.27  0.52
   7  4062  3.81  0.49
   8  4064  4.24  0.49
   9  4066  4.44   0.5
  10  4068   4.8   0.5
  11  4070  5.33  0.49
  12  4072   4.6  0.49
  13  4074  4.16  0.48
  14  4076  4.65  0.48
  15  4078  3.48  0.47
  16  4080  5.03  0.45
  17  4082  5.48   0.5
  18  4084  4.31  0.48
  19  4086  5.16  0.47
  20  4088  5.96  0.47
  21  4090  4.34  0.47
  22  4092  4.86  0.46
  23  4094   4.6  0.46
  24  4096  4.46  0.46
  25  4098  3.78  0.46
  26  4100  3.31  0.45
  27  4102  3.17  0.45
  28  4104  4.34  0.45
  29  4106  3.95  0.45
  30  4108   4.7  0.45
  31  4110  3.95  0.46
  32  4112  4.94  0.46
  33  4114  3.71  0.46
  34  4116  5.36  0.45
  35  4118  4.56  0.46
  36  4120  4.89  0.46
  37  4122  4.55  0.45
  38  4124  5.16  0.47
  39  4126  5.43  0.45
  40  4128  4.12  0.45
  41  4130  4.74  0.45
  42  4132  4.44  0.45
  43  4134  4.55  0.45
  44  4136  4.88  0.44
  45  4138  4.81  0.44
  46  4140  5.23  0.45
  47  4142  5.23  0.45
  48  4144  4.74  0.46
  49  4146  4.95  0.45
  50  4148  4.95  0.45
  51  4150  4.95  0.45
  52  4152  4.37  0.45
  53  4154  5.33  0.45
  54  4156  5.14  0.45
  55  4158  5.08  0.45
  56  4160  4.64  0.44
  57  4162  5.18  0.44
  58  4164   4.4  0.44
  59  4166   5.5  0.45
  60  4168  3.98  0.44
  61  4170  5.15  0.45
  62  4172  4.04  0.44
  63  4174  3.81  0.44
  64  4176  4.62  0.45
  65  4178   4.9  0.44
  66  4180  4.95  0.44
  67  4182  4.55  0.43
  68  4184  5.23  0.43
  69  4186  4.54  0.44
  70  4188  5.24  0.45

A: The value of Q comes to 2.7 angstrom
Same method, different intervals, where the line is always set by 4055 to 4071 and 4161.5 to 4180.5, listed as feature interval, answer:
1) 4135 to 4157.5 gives -1.7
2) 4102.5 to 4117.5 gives 0.7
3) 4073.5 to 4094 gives -0.7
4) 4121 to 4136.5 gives -0.4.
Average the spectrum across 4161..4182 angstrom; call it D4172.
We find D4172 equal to 4.65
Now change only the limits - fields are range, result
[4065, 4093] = 4.76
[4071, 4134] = 4.52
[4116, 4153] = 4.82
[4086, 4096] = 4.91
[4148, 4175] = 4.74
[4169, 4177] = 4.41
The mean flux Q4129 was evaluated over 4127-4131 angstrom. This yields 4.43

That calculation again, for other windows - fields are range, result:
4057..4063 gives 4.43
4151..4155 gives 4.85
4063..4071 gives 4.7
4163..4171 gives 4.76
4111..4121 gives 4.69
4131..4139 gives 4.67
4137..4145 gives 5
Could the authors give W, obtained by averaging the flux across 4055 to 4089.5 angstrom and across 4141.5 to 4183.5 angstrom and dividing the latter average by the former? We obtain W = 1.0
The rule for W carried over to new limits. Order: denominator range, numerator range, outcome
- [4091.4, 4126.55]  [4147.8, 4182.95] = 1.08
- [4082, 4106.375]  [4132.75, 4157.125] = 1.12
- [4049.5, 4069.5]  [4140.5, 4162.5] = 1.06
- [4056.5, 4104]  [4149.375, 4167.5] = 1.10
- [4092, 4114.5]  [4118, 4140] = 1.16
